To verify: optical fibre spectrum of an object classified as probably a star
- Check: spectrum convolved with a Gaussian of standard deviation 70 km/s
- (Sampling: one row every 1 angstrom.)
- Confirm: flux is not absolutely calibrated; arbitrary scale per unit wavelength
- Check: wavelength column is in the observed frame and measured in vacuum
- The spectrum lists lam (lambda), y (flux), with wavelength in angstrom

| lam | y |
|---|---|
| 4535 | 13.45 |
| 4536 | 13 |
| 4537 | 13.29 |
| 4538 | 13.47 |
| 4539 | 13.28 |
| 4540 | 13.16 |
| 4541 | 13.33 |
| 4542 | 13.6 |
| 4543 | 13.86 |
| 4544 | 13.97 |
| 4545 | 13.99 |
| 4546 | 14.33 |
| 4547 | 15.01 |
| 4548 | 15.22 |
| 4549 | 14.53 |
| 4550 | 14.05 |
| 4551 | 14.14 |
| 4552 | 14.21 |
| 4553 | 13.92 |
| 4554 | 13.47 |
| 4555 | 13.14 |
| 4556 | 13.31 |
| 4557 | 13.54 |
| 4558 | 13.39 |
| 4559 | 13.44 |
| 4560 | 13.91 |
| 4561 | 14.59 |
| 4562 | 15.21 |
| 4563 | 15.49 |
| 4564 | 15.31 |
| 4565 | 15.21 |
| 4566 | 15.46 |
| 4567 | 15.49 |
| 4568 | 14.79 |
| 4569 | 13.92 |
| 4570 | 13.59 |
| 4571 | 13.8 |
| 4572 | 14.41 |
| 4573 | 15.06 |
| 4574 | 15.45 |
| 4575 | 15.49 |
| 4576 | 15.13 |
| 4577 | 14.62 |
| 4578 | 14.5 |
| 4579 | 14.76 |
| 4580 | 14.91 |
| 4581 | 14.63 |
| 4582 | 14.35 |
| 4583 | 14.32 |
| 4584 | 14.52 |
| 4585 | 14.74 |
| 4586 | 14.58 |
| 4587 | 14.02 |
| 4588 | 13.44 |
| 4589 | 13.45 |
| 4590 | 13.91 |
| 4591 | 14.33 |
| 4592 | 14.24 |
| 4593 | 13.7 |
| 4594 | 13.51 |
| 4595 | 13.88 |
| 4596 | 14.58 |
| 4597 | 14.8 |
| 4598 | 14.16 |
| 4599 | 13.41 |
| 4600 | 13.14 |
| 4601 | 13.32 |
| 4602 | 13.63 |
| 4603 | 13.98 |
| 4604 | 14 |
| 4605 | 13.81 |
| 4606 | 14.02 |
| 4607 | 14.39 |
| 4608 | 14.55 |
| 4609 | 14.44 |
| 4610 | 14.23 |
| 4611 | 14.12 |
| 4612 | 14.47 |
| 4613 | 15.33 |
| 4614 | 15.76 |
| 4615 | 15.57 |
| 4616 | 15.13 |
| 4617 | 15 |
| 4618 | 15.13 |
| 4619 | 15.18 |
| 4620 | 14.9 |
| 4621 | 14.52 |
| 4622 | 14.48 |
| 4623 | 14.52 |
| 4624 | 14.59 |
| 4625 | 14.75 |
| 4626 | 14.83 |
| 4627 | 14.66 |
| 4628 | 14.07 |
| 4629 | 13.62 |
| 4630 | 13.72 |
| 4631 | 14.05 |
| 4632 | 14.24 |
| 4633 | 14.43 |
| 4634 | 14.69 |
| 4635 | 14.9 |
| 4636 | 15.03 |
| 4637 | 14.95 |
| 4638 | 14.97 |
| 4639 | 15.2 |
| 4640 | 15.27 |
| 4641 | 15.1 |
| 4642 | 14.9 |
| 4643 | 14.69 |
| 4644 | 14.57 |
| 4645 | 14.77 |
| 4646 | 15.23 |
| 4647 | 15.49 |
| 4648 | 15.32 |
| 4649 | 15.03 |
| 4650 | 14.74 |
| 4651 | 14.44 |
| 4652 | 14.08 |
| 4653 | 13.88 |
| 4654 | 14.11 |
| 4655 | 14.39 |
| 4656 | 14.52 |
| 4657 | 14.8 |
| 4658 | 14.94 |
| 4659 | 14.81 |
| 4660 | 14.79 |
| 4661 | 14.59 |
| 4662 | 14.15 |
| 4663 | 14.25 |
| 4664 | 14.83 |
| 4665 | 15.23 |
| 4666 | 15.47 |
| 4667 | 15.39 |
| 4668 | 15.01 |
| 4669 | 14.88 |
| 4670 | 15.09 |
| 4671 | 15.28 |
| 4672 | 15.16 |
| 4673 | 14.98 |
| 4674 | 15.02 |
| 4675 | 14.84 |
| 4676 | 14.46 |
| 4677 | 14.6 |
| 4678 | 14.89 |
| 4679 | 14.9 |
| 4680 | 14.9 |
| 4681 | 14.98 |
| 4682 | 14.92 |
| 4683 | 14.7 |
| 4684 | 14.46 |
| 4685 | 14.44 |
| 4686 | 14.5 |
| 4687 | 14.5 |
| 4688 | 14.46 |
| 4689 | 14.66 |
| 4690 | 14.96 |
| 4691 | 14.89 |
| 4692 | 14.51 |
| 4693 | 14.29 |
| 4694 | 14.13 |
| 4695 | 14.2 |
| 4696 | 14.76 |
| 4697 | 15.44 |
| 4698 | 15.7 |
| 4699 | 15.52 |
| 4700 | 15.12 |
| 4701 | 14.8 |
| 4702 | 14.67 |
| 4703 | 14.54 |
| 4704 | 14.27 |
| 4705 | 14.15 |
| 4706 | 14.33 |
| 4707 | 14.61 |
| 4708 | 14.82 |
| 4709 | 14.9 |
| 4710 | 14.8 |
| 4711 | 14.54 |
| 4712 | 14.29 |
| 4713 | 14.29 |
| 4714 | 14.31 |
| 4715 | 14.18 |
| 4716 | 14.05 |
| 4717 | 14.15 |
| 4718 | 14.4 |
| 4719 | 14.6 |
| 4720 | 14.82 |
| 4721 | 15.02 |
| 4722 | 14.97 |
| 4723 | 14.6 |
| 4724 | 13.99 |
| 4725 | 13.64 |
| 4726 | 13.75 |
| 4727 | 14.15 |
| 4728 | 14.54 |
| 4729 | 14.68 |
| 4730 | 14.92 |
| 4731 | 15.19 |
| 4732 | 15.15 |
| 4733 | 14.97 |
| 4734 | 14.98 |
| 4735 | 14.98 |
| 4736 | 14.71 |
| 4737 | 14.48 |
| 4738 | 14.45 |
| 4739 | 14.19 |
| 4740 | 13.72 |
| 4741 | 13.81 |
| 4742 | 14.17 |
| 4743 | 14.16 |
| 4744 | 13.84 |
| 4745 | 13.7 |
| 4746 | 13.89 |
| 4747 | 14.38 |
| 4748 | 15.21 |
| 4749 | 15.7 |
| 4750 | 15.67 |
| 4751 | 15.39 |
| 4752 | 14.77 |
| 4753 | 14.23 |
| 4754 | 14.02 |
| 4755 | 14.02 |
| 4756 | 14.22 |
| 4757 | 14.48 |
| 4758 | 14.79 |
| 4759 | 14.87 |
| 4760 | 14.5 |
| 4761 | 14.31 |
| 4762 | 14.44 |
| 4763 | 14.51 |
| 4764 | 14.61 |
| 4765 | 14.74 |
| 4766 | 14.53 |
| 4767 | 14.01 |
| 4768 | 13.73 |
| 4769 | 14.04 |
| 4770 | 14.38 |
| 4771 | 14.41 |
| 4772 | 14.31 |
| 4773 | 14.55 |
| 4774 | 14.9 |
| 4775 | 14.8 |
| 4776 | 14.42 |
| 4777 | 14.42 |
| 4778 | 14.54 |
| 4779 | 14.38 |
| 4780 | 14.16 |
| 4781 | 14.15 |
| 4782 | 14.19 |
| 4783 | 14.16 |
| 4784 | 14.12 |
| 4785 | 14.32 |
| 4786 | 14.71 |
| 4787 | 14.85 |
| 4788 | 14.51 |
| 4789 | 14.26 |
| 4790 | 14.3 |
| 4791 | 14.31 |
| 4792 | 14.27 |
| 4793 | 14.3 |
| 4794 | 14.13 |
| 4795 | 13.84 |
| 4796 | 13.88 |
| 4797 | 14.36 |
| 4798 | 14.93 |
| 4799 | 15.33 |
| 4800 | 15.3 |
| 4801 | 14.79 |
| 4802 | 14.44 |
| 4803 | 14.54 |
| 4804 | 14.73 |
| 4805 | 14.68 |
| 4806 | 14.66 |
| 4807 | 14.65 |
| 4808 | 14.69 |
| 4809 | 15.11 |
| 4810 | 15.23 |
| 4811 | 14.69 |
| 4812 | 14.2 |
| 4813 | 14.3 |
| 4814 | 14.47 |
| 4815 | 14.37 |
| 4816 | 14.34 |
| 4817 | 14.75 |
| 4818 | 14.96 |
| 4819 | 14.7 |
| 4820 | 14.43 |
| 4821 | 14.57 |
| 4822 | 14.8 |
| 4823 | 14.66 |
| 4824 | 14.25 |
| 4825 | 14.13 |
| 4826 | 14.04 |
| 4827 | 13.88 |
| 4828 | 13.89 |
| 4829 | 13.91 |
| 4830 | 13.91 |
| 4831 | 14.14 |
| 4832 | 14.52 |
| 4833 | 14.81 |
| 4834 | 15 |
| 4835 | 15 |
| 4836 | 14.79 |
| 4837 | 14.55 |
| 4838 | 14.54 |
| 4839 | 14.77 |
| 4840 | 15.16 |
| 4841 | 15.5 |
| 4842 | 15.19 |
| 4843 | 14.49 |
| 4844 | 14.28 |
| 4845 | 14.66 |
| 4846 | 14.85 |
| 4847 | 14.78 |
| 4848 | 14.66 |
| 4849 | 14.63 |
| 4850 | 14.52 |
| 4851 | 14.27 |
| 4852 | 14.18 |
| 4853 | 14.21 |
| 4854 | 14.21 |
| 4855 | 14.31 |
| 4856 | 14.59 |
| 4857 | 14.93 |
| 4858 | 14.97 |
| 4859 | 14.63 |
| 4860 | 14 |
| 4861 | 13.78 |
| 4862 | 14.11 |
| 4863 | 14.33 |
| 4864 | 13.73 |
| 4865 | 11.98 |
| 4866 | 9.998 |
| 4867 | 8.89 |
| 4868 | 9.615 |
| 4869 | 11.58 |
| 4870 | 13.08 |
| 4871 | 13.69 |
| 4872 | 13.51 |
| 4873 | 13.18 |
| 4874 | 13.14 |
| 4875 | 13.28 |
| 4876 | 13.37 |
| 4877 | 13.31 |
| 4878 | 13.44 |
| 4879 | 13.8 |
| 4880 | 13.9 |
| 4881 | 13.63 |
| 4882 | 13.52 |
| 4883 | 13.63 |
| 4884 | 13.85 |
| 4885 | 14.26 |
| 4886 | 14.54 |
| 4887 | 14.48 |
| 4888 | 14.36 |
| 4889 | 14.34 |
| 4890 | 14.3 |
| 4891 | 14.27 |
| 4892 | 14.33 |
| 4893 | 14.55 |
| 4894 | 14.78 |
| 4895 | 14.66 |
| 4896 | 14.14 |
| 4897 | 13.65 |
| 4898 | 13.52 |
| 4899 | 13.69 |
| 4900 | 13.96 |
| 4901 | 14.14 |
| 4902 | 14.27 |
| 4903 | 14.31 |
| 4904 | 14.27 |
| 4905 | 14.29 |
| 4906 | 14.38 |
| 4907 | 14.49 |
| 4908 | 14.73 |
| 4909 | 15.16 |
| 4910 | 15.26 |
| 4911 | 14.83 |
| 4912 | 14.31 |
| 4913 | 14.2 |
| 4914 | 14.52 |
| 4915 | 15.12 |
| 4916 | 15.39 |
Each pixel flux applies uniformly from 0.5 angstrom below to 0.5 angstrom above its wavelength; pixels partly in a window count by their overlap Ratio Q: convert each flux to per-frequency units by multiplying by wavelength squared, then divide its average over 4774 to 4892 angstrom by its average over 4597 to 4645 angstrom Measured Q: 1.1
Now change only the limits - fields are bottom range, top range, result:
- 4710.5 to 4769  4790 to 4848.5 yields 1.04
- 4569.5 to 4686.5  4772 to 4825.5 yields 1.07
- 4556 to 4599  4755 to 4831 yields 1.10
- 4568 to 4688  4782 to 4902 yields 1.06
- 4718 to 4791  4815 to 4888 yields 1.01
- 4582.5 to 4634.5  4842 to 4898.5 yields 1.08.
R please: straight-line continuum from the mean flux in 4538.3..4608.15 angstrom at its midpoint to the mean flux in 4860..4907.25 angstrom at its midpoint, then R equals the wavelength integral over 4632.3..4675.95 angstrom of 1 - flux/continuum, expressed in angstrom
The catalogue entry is -2.4 angstrom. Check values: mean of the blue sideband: 14.2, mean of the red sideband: 13.6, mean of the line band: 14.8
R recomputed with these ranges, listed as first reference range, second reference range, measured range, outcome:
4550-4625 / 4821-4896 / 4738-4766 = -0.60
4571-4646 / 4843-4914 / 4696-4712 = -0.57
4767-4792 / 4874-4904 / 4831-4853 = -0.84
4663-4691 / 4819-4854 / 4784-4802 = 0.17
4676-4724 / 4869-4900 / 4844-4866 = -0.37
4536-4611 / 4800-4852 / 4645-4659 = -0.37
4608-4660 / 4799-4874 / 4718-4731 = -0.01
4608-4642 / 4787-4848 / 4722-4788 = 0.70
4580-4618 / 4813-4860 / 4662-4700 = -1.25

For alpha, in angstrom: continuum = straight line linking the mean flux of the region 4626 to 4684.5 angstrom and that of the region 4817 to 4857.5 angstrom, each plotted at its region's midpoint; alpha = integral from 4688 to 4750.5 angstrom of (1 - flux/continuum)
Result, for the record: 0.5 angstrom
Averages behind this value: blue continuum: 14.7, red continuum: 14.5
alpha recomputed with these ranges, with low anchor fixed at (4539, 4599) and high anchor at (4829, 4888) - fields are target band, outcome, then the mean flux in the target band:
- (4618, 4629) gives -0.3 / 14.6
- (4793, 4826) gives -1.4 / 14.6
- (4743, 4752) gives -0.4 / 14.7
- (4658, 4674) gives -0.9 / 14.9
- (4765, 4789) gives -0.6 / 14.4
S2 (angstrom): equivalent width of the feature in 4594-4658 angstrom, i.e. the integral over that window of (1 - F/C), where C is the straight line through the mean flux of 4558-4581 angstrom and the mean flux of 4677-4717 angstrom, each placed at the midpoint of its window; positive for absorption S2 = 0.6 angstrom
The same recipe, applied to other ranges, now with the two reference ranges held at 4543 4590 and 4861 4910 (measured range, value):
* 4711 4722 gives -0.3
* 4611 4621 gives -0.6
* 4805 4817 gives -0.7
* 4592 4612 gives 0.4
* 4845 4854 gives -0.5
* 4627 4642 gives -0.4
